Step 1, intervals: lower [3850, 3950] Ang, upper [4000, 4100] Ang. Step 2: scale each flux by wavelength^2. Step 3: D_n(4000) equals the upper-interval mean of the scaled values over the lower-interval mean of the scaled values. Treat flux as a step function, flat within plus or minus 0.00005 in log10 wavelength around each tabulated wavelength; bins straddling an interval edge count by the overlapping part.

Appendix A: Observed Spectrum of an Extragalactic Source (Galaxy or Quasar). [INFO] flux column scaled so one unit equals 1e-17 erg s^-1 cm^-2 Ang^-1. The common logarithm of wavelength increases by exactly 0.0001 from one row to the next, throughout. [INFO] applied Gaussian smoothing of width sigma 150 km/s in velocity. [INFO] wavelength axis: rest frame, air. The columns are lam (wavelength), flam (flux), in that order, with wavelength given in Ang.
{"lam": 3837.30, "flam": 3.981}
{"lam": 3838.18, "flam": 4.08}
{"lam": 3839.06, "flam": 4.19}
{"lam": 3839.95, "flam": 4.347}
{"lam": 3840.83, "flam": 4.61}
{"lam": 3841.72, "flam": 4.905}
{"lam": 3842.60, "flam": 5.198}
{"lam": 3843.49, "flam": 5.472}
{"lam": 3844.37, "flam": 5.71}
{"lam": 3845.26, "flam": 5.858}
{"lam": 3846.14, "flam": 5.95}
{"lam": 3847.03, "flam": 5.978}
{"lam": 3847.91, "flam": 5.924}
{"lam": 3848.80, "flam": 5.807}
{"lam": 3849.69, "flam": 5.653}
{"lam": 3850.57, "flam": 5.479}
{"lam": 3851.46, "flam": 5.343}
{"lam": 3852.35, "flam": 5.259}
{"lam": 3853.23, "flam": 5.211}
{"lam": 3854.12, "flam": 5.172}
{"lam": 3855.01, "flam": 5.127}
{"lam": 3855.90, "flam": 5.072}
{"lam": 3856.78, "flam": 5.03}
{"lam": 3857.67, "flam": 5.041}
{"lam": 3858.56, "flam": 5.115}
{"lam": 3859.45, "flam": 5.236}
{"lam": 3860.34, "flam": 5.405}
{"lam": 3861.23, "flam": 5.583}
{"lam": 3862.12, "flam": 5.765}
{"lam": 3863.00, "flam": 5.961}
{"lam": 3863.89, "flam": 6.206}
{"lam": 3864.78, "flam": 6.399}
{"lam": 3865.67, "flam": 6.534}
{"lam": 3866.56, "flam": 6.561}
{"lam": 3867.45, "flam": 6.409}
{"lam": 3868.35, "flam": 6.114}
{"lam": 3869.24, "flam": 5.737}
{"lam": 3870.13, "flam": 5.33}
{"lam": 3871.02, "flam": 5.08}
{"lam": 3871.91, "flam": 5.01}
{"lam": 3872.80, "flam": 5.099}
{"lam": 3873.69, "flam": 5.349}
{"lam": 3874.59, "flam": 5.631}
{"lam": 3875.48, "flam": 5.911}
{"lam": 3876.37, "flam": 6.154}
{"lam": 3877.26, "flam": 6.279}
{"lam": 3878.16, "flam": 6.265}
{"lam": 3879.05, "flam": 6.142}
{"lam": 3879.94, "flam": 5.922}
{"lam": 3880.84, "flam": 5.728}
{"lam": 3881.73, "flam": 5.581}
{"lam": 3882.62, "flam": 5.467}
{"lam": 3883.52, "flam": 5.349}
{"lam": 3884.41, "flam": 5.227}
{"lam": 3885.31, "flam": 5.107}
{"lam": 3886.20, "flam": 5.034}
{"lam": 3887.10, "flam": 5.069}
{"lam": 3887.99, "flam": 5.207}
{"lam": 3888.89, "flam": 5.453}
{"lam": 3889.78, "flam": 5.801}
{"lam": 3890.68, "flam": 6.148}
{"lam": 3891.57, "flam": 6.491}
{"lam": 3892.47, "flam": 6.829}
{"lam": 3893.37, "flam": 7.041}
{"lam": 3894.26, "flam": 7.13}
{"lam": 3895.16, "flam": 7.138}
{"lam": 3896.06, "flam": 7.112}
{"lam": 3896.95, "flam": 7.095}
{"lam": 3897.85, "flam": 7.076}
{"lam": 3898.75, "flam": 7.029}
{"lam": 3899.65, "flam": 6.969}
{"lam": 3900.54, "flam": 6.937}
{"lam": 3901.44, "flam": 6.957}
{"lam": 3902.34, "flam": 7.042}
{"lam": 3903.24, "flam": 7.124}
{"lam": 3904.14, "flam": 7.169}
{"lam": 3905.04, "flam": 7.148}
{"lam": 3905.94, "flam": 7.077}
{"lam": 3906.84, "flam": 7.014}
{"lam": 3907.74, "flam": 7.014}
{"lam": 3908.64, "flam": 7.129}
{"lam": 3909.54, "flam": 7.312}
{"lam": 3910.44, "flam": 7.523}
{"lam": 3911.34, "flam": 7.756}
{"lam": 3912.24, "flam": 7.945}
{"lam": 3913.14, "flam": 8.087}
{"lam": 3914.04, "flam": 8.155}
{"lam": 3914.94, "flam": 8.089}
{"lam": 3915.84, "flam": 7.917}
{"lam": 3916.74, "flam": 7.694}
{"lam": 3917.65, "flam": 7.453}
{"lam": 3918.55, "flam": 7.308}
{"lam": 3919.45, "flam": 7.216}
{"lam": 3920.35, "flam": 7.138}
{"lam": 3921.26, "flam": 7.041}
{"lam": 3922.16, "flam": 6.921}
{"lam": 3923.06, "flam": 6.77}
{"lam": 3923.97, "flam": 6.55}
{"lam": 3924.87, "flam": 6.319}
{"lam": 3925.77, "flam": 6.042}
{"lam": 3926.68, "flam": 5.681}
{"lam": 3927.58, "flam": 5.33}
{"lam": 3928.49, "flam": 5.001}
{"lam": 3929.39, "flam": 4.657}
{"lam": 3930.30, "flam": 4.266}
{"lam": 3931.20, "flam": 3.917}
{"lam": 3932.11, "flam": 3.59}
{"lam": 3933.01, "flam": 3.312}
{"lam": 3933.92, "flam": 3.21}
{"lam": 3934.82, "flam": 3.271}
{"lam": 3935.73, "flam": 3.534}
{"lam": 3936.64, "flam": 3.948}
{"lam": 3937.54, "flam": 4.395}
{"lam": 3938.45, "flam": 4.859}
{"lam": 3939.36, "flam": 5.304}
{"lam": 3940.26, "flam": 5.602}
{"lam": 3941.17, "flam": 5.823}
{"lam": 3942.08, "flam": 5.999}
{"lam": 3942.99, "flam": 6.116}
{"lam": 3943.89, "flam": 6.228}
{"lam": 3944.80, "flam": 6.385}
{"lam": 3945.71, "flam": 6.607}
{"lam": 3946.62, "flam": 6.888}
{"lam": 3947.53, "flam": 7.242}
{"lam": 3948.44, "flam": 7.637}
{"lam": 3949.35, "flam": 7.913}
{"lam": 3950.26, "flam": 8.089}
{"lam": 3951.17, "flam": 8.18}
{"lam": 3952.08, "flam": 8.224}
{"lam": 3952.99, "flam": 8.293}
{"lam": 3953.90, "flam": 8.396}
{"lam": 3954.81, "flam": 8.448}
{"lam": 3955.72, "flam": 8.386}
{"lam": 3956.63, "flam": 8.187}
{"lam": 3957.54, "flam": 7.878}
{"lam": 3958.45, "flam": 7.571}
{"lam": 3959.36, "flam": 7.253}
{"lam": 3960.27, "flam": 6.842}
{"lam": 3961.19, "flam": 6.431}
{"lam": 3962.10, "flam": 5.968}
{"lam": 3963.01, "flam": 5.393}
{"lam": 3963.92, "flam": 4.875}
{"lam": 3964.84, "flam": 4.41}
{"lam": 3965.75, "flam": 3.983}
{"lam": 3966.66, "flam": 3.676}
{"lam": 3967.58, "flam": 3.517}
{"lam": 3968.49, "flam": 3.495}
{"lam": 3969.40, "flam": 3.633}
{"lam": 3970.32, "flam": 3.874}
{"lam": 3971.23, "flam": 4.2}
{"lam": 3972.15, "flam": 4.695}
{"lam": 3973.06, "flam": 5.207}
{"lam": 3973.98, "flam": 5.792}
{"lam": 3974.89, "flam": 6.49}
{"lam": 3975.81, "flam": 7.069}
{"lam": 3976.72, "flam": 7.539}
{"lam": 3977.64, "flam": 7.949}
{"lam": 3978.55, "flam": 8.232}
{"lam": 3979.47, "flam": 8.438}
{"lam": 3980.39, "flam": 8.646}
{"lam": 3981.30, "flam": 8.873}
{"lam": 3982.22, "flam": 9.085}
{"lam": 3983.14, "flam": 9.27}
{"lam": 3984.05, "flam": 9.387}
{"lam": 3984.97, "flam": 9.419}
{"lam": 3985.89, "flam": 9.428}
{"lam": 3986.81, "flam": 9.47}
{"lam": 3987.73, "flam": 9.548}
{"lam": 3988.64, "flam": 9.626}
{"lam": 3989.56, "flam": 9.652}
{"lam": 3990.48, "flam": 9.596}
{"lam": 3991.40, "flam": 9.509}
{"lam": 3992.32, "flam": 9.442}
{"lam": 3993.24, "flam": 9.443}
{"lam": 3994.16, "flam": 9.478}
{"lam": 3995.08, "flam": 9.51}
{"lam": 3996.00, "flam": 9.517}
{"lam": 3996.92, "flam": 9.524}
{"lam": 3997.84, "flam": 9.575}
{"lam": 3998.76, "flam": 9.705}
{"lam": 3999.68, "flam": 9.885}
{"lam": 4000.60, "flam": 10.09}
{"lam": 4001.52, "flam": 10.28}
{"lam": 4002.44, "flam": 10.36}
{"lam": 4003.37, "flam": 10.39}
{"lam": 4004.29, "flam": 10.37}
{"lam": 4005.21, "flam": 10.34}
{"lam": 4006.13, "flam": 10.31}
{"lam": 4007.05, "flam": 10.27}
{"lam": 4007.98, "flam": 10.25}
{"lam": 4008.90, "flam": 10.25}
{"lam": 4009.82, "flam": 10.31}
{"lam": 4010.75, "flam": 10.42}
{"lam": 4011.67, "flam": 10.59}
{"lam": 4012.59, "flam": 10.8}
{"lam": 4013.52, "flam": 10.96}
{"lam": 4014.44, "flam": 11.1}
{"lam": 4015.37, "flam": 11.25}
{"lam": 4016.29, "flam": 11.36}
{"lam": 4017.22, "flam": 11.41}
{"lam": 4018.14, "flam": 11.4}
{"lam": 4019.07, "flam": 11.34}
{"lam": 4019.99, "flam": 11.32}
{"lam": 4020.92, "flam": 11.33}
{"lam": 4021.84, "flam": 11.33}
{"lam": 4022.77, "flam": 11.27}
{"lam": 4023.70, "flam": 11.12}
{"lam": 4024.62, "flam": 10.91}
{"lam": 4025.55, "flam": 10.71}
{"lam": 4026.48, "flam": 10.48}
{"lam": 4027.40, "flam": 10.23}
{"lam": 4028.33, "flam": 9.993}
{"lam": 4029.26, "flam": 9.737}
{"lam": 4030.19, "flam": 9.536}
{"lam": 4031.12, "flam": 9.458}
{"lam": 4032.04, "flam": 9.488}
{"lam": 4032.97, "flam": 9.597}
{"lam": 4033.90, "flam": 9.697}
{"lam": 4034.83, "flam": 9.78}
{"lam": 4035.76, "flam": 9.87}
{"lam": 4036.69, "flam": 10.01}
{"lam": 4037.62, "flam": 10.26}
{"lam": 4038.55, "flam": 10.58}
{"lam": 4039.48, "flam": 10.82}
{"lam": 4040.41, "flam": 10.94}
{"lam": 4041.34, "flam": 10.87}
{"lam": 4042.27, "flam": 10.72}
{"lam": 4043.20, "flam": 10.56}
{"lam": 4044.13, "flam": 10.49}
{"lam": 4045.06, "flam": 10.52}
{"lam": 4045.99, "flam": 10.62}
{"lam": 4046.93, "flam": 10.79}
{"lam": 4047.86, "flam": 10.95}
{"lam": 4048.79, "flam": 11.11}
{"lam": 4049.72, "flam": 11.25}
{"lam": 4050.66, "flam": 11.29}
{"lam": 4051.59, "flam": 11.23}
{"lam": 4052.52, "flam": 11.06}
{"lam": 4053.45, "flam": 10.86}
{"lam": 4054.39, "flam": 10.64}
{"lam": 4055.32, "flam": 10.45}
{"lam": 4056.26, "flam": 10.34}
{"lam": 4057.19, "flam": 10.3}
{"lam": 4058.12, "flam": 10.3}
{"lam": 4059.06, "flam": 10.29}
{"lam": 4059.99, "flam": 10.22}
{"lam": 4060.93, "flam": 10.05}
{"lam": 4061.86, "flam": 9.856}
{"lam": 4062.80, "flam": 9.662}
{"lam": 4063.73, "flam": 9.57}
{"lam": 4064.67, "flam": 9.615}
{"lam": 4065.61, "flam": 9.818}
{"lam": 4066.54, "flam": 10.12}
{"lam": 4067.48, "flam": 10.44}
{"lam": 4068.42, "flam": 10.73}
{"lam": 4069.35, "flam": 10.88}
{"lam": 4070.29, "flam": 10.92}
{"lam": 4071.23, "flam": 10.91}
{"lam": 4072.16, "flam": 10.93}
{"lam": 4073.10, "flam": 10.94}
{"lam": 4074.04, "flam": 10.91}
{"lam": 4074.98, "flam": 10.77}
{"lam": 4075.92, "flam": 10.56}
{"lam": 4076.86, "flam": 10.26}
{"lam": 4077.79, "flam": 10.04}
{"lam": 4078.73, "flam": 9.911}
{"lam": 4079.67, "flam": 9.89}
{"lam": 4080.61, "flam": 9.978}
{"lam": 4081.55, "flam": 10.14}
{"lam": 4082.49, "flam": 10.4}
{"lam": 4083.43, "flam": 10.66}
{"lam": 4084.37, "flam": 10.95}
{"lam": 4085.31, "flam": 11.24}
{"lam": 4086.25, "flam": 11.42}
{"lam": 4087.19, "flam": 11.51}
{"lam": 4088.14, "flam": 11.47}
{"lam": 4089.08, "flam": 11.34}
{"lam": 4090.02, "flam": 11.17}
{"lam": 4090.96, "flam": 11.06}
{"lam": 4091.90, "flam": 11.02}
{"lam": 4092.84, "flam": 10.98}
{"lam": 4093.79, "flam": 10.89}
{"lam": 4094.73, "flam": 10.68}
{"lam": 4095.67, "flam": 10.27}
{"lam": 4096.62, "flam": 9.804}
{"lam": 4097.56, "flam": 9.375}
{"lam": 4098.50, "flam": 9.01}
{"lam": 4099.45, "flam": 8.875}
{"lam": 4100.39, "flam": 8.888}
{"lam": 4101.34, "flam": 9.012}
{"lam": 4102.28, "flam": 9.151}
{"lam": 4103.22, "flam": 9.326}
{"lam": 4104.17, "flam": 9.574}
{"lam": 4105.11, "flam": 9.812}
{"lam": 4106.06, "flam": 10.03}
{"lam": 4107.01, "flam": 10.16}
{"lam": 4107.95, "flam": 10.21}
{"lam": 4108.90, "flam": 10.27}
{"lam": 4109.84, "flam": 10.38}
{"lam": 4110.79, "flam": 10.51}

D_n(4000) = 1.9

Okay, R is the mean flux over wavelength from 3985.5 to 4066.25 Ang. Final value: 10.3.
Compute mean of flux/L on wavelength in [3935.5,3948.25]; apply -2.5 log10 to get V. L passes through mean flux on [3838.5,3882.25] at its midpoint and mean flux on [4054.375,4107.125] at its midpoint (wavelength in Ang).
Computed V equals 0.27 mag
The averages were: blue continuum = 5.57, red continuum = 10.3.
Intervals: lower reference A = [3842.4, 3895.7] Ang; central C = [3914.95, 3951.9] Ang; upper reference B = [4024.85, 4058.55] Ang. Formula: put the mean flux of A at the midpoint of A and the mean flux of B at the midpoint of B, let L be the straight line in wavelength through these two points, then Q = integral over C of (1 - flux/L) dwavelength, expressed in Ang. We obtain 7.4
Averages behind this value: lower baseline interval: 5.73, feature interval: 5.98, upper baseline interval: 10.4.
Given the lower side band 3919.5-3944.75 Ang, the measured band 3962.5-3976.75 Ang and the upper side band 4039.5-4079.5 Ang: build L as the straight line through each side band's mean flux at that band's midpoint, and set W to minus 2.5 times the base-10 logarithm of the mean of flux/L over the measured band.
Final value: 0.39 mag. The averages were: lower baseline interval 5.27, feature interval 4.79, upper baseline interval 10.5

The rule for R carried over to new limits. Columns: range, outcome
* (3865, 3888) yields 5.68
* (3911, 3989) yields 6.56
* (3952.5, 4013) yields 8.17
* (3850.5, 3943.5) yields 6.01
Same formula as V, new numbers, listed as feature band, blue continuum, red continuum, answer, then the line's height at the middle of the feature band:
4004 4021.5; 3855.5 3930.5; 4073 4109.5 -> -0.23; 8.72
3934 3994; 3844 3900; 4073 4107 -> 0.13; 7.72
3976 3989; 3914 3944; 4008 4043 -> -0.06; 8.39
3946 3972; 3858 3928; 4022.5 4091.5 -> 0.25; 8.07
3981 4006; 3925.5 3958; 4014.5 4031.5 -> -0.07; 9.06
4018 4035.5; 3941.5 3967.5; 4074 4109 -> -0.21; 8.63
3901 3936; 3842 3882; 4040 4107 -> 0.08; 6.93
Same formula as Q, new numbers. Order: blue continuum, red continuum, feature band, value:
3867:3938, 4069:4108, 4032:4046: -1.62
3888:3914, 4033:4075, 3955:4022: 3.72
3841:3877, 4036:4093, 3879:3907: 0.33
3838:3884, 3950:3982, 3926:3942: 4.41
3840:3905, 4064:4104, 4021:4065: -4.31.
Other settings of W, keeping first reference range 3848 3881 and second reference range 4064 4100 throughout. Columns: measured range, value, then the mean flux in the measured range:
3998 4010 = -0.164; 10.2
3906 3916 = -0.138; 7.61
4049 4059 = -0.092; 10.8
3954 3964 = 0.087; 7.15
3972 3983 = 0.101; 7.47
